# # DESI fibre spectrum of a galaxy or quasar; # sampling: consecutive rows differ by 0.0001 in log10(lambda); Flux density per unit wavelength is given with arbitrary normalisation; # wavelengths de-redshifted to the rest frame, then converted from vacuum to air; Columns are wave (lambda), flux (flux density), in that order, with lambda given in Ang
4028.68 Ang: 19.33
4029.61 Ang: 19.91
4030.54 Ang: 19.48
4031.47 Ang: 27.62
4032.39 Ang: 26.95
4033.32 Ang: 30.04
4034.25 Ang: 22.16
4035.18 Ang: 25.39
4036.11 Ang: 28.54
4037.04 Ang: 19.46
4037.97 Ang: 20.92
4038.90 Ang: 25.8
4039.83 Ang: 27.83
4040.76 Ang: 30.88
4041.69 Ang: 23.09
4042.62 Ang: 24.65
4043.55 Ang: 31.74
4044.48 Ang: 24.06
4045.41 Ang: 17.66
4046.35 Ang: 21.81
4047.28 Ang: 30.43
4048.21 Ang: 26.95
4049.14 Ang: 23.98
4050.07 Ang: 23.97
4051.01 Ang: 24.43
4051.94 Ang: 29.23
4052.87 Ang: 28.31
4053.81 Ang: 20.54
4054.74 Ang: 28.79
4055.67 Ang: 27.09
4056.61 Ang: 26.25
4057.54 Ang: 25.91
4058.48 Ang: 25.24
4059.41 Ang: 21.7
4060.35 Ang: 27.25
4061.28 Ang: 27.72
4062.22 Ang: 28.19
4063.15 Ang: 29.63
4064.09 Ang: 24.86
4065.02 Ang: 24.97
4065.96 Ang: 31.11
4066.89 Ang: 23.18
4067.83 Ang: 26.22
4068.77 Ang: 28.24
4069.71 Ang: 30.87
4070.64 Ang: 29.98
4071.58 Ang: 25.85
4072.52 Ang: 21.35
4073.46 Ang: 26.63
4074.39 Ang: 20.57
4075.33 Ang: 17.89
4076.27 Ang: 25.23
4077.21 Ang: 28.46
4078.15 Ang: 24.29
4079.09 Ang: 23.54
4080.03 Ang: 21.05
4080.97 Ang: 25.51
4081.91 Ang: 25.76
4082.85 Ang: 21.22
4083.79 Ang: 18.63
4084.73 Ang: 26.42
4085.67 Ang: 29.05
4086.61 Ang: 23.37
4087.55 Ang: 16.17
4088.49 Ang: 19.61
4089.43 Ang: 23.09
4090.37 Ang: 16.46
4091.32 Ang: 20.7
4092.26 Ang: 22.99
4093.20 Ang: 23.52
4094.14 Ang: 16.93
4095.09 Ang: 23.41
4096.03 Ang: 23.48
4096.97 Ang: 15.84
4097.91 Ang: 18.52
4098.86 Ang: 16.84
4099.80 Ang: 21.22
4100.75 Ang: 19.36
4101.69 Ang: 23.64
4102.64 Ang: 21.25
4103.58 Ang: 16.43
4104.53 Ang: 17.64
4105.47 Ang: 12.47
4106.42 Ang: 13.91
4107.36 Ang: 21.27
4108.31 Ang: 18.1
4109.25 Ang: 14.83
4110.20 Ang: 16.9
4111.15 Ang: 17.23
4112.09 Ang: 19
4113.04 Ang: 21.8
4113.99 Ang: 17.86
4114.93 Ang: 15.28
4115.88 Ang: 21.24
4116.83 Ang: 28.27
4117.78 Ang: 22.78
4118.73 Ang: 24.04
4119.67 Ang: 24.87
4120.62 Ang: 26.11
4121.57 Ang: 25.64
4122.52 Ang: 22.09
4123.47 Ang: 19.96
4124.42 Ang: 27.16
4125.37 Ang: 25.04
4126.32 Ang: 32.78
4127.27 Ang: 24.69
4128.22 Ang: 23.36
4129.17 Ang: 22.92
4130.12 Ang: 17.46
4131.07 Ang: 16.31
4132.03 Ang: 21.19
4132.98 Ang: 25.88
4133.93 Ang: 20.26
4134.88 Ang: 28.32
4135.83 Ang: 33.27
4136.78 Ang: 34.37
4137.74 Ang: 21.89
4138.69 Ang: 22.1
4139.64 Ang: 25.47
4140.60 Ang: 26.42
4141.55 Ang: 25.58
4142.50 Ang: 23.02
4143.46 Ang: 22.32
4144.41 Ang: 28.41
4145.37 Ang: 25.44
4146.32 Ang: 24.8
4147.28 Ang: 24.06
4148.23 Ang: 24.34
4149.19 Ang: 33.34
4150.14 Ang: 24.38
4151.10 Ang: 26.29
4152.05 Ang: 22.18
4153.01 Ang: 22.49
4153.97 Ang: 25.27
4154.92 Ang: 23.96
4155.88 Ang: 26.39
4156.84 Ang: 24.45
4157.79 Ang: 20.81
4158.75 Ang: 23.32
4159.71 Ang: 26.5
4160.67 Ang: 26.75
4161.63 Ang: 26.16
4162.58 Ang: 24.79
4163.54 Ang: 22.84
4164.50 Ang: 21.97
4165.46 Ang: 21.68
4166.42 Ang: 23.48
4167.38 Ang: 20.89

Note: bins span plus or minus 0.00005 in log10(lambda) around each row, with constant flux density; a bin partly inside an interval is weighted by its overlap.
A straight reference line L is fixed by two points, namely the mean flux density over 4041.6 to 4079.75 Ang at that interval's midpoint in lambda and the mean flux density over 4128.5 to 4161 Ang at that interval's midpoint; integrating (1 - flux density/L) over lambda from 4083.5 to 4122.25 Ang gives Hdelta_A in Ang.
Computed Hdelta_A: 7.3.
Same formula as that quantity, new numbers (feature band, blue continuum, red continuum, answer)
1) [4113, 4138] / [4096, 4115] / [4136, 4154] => -2.3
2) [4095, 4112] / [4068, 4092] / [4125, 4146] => 4.1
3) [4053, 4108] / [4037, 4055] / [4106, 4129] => 1.6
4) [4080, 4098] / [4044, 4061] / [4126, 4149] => 2.4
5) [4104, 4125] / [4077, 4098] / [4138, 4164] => 2.6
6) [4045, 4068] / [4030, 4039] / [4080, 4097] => -2.3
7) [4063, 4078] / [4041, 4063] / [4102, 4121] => -1.3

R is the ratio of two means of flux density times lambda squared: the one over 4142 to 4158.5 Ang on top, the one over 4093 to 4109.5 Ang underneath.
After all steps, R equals 1.4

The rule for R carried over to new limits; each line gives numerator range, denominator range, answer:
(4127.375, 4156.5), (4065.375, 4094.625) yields 1.08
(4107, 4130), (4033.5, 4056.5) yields 0.90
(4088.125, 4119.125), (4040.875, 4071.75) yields 0.76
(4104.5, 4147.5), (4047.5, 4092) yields 0.94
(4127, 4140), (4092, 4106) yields 1.26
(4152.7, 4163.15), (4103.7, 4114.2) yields 1.46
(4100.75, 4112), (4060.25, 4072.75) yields 0.66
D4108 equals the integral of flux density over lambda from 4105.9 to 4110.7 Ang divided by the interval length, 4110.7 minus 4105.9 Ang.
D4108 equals 16.9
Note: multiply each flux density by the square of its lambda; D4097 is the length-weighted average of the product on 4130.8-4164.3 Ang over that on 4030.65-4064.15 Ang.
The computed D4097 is 1.0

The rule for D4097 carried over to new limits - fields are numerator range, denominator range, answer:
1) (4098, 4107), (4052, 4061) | 0.72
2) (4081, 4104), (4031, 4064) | 0.83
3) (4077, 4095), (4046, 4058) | 0.87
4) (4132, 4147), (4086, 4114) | 1.36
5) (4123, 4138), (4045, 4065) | 1.00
